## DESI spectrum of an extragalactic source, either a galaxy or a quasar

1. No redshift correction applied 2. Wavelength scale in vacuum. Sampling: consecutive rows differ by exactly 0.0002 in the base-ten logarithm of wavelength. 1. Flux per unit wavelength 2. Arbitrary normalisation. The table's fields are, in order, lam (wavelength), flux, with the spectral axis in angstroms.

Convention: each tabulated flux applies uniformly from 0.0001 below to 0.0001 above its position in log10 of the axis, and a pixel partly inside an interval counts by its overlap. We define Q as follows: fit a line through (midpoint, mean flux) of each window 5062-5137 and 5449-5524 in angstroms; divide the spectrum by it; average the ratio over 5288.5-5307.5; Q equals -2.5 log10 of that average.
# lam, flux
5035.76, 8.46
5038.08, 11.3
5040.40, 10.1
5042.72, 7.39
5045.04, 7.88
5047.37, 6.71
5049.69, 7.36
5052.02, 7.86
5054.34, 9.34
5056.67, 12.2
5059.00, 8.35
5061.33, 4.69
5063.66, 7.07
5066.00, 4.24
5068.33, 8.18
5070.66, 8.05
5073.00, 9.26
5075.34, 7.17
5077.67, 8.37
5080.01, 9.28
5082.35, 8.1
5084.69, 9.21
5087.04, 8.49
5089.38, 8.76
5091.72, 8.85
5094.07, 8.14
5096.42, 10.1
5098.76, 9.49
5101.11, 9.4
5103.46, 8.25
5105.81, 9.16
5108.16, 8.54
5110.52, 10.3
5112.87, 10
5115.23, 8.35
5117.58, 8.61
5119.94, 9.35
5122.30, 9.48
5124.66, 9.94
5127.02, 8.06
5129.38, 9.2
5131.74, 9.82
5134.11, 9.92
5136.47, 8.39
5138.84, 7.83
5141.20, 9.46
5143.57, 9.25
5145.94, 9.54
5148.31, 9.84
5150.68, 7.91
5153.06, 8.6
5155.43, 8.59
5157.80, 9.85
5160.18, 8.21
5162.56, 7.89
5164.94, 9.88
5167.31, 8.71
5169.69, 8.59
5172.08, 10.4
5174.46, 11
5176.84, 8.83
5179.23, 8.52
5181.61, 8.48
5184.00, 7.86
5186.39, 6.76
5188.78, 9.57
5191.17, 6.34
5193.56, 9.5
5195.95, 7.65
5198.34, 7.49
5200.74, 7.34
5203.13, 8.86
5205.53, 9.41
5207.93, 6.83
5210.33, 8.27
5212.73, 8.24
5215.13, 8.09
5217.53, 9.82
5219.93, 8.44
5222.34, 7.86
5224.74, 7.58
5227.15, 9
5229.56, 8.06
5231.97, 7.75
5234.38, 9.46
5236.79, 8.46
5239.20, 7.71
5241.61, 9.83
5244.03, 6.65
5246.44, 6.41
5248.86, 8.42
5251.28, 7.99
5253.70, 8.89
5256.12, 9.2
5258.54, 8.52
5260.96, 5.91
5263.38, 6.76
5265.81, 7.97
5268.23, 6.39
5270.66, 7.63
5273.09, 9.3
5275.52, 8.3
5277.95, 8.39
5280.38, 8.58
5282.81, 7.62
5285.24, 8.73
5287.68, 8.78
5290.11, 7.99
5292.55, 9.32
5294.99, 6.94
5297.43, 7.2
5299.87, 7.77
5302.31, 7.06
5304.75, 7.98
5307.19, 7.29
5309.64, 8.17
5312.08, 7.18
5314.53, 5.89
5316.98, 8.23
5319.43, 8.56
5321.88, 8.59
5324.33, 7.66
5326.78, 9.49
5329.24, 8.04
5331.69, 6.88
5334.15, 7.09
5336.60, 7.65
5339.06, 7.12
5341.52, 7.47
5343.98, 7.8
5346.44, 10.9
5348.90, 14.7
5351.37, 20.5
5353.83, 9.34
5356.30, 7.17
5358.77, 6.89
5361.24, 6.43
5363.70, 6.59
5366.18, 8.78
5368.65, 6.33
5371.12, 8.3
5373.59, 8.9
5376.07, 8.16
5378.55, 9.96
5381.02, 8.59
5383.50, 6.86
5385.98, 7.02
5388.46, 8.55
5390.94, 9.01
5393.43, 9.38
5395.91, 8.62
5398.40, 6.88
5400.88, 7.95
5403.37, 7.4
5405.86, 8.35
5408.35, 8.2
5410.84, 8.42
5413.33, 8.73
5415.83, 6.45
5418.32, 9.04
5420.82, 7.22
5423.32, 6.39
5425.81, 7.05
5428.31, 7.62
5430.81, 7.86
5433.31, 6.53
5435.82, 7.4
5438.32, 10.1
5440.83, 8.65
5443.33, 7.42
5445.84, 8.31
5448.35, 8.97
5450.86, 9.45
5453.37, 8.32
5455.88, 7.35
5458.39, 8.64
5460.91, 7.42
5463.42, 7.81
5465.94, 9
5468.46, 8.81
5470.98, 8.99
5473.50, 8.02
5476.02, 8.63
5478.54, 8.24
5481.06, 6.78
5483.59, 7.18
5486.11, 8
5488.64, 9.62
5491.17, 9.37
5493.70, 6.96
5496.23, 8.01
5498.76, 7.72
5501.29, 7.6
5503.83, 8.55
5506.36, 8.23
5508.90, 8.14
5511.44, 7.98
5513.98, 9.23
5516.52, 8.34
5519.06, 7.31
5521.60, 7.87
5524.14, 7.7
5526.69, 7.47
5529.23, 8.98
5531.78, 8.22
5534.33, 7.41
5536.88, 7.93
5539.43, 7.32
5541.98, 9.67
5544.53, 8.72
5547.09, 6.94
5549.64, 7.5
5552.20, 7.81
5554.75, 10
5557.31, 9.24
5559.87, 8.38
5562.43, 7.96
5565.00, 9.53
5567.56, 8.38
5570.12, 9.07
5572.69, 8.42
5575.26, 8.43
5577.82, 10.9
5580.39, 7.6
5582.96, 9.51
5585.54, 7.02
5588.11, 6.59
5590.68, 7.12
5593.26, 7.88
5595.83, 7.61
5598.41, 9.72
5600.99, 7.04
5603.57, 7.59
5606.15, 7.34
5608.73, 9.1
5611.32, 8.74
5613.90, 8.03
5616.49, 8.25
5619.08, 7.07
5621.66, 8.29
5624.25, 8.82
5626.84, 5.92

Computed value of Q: 0.10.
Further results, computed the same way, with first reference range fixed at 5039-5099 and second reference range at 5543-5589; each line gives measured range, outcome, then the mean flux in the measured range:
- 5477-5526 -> 0.053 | 8.04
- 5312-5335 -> 0.076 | 7.8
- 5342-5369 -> -0.151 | 9.63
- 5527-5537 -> 0.047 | 8.09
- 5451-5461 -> 0.034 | 8.16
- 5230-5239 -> -0.013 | 8.42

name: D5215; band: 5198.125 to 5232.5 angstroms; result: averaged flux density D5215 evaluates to 8.23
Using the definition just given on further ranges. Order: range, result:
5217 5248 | 8.2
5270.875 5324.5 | 7.98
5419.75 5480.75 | 8.08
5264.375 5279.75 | 8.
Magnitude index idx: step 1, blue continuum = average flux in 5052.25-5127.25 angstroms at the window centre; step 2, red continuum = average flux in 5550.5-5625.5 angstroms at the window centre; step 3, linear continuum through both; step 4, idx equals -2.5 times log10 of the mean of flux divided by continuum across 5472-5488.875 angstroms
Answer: 0.05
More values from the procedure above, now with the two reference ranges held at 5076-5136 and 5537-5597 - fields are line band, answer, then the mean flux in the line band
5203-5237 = 0.06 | 8.39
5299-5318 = 0.18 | 7.43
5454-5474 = 0.03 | 8.27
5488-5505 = 0.03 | 8.21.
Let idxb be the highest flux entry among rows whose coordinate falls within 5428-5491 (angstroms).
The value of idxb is 10.1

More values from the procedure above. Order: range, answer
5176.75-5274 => 9.83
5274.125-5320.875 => 9.32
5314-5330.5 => 9.49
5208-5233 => 9.82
